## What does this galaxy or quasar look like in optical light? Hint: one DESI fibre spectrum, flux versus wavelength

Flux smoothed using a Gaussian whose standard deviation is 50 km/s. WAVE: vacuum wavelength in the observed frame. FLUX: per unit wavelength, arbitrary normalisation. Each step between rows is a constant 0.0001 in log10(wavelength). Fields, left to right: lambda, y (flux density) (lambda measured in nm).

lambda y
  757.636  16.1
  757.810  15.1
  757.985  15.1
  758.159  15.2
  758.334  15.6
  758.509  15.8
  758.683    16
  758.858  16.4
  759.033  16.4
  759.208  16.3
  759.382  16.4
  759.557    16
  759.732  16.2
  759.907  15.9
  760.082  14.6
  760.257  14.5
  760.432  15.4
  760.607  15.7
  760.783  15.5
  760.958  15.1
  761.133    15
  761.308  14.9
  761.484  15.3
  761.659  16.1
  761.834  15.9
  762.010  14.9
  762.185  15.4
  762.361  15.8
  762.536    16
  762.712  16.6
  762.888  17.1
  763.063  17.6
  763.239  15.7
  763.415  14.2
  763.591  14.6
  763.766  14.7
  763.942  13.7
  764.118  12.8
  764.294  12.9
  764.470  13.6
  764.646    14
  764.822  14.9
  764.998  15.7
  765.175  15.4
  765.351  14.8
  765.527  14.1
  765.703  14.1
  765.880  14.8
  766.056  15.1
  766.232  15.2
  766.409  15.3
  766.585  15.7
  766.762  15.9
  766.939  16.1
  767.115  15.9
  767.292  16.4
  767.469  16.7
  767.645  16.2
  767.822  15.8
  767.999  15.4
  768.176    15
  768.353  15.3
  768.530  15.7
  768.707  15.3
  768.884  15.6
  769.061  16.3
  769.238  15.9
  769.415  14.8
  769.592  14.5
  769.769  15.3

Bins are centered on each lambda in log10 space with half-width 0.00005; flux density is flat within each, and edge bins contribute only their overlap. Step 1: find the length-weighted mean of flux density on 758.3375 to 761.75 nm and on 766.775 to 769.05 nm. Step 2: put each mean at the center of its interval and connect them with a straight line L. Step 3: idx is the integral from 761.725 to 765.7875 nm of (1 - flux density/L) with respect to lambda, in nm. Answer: 0.191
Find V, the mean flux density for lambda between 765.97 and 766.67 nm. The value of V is 15.3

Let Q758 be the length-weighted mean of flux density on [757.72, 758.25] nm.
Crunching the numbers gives 15.1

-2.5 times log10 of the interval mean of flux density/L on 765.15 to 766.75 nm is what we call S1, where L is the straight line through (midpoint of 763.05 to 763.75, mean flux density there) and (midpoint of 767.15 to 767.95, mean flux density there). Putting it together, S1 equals 0.06 mag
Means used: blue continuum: 15.2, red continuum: 16.2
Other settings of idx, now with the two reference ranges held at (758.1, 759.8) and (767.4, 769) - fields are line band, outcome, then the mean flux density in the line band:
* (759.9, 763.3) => 0.061 nm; 15.6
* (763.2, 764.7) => 0.177 nm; 14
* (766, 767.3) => 0.005 nm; 15.7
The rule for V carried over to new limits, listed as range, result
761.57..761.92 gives 16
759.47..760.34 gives 15.4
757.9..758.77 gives 15.5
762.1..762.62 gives 15.7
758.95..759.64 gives 16.3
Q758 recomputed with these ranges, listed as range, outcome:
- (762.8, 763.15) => 17.4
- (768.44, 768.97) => 15.5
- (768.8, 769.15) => 16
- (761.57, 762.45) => 15.6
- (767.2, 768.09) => 16.1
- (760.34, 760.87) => 15.5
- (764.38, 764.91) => 14.2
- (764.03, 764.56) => 13.1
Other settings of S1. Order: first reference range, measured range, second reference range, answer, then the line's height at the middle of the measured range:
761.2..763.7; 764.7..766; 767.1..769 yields 0.065 mag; 15.7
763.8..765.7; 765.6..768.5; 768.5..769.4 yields -0.038 mag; 15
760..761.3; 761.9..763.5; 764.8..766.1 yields -0.065 mag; 15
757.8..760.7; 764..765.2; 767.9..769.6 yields 0.105 mag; 15.5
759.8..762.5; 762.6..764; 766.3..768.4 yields -0.004 mag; 15.5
